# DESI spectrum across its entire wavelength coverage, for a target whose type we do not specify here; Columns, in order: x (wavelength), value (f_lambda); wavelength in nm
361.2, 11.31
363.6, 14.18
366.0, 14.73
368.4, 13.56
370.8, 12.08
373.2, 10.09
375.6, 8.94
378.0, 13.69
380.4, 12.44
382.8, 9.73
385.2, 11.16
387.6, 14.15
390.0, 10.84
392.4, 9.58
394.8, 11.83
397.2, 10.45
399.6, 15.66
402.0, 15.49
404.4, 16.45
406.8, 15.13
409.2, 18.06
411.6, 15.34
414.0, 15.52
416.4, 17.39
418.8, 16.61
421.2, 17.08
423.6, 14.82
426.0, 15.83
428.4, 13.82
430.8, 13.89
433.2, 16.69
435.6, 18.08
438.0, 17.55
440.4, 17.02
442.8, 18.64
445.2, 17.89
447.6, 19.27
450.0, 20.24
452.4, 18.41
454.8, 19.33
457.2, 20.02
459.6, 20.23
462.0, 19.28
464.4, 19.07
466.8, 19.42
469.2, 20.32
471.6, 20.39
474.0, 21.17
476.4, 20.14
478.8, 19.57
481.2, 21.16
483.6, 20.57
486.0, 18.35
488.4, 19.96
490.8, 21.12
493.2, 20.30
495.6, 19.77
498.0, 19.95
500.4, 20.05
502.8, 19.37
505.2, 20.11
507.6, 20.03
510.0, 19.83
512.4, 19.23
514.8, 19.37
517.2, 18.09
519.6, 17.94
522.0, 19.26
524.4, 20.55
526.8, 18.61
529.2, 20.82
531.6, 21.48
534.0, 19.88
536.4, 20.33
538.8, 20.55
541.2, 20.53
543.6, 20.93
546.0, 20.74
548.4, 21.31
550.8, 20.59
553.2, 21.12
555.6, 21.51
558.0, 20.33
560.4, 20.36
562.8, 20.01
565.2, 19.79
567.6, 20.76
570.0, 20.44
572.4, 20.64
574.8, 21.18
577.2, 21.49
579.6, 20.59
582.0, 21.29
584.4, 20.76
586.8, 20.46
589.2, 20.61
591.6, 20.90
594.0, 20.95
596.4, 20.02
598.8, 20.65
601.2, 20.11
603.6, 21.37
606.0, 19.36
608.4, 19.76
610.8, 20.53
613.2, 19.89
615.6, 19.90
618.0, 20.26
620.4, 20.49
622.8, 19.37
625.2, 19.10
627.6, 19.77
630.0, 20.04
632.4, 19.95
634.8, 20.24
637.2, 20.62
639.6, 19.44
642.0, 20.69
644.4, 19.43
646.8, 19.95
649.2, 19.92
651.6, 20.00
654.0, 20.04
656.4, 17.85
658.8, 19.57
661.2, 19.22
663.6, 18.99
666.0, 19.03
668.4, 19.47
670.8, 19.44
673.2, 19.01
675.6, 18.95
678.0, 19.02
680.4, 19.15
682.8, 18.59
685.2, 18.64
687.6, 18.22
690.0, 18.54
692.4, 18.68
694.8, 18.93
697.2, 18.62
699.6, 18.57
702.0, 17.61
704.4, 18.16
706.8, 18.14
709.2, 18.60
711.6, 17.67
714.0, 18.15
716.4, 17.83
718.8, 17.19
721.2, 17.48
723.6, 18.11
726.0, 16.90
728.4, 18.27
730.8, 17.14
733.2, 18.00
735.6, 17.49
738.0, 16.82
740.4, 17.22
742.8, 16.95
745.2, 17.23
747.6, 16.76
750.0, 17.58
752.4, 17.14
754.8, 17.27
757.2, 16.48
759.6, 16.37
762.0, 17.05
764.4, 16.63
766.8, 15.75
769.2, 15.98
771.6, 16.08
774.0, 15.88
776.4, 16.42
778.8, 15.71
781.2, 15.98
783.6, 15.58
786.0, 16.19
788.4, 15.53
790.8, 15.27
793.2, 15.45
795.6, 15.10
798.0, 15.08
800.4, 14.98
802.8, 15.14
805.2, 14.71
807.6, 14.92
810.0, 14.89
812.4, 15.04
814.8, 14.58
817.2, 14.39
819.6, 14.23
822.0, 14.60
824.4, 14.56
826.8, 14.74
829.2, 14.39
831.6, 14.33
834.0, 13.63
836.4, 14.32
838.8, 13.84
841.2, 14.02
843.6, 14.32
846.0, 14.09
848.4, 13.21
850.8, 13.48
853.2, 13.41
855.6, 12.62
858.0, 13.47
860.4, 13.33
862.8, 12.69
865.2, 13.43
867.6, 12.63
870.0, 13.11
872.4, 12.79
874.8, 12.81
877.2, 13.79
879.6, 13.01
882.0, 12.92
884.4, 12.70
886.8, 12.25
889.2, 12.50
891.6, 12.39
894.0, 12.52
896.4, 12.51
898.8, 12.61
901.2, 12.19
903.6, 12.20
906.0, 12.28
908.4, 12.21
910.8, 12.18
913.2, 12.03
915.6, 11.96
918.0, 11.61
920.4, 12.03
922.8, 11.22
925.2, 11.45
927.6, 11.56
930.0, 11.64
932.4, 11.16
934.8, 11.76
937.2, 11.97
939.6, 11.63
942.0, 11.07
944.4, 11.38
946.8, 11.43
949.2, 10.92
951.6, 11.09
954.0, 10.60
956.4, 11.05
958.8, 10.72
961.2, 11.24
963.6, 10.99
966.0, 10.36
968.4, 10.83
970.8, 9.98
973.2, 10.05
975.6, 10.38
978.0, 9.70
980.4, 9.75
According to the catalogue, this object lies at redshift 0.000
